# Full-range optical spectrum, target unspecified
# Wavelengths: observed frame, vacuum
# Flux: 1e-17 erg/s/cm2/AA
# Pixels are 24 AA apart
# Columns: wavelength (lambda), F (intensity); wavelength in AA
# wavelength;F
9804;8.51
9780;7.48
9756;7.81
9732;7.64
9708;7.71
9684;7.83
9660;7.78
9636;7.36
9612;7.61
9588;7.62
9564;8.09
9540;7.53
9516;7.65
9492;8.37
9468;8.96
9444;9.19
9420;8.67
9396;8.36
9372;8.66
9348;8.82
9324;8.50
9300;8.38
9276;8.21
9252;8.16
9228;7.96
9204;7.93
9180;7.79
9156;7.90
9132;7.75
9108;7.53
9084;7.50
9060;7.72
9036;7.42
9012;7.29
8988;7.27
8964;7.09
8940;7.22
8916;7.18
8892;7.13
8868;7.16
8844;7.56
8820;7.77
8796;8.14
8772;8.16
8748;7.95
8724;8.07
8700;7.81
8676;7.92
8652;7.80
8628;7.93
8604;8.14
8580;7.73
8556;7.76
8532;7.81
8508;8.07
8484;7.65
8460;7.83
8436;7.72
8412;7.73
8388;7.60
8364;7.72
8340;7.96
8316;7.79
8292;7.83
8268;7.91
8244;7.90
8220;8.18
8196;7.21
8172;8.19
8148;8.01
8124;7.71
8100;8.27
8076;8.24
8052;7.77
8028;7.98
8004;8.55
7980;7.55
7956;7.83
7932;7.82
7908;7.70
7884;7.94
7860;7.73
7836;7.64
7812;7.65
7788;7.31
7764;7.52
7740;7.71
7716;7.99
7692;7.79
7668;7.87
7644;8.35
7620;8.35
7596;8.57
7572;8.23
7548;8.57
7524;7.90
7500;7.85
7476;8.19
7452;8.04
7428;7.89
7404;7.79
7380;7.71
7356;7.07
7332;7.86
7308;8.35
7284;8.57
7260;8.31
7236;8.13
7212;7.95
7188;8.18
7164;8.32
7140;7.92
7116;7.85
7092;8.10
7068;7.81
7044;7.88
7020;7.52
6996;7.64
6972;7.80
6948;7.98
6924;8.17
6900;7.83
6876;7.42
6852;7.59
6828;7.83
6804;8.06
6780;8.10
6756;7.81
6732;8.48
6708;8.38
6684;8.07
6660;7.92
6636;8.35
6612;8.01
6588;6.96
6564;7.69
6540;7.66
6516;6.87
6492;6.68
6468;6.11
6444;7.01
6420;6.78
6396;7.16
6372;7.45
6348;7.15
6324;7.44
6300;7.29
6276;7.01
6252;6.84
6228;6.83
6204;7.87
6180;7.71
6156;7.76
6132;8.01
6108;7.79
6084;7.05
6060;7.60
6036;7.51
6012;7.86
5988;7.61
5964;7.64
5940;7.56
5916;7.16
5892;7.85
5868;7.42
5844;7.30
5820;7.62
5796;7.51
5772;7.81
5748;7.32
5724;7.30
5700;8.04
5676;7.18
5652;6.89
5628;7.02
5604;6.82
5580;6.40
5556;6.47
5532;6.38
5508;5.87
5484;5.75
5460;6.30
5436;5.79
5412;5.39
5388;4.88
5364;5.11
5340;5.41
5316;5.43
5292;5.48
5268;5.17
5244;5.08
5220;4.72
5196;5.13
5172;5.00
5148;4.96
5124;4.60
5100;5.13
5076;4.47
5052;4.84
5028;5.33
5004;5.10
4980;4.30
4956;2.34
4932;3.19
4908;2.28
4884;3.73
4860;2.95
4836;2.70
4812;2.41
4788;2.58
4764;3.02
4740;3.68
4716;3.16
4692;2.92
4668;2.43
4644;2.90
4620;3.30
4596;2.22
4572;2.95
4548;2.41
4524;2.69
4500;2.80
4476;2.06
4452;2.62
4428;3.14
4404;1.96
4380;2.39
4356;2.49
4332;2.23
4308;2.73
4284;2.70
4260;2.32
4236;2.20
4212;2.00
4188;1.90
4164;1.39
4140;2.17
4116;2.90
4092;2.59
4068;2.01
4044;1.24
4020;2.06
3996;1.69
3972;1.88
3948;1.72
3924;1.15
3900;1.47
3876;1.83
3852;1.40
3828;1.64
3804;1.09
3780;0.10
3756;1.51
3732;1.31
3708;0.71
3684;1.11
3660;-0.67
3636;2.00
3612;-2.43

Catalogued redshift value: 0.25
